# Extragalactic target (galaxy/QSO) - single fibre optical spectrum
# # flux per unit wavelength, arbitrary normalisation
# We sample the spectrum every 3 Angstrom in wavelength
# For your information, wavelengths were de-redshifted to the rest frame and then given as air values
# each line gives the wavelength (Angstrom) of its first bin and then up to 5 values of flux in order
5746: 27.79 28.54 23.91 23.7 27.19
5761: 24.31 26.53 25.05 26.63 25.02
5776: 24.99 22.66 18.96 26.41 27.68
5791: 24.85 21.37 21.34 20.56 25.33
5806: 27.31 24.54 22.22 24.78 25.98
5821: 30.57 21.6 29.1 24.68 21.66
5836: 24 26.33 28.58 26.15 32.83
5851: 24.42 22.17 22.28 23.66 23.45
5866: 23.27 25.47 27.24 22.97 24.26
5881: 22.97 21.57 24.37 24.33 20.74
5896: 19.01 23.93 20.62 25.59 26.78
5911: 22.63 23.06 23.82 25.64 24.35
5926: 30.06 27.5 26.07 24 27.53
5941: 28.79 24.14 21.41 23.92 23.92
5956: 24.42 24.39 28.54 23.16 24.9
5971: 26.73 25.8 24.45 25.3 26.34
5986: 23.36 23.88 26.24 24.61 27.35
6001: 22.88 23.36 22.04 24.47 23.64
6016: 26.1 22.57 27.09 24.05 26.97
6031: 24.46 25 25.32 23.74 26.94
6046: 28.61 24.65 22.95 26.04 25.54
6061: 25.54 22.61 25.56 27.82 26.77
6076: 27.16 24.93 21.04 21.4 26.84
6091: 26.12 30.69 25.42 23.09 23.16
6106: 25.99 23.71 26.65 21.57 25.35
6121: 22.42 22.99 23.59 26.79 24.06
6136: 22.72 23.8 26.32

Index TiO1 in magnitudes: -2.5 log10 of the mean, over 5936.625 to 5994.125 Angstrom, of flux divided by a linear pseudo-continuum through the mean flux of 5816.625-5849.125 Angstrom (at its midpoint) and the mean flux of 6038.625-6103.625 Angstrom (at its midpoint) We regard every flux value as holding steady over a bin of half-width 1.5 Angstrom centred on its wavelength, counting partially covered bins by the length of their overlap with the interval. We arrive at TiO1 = 0.03 mag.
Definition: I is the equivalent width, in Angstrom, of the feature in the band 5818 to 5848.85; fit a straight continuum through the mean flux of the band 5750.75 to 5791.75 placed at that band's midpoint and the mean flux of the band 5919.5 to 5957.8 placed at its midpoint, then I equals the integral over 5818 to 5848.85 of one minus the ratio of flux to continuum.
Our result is -1.6 Angstrom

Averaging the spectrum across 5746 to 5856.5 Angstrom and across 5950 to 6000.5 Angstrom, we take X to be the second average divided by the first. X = 1.00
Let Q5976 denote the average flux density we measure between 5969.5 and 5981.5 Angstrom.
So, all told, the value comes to 25.6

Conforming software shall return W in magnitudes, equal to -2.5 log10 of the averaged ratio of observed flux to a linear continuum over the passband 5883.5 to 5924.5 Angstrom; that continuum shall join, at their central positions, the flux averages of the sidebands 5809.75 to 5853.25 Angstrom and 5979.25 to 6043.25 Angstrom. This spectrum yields 0.09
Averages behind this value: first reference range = 25.8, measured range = 23.4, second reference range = 24.8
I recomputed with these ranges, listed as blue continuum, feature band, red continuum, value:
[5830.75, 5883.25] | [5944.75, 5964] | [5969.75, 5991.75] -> 0.5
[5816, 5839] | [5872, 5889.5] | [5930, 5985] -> 1.2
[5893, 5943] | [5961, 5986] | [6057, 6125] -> -0.6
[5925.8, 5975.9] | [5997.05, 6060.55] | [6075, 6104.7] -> 0.6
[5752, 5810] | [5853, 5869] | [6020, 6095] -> 1.0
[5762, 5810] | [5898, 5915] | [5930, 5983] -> 0.8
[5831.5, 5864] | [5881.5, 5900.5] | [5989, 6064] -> 2.0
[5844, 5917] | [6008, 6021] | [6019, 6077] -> 0.5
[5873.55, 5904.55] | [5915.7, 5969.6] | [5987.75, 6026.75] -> -4.4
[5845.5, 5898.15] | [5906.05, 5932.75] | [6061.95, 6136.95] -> -1.6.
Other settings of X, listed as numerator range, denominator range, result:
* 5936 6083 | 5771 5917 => 1.03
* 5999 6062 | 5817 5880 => 0.99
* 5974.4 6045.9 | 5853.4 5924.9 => 1.06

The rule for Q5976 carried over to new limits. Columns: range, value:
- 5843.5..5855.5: 26.4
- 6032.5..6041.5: 24.7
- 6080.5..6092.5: 23.8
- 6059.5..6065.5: 24.1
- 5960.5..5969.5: 25.5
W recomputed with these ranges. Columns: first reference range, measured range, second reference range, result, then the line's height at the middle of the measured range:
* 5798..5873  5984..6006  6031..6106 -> 0.03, 25.2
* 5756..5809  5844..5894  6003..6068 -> 0.02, 24.6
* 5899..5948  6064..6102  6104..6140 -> -0.05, 24.3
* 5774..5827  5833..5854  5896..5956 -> -0.08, 24.5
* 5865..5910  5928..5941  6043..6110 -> -0.11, 24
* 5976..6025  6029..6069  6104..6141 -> -0.03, 24.4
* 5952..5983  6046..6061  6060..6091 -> -0.01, 25.1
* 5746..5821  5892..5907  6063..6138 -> 0.12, 24.8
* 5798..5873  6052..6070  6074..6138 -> -0.02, 24.7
